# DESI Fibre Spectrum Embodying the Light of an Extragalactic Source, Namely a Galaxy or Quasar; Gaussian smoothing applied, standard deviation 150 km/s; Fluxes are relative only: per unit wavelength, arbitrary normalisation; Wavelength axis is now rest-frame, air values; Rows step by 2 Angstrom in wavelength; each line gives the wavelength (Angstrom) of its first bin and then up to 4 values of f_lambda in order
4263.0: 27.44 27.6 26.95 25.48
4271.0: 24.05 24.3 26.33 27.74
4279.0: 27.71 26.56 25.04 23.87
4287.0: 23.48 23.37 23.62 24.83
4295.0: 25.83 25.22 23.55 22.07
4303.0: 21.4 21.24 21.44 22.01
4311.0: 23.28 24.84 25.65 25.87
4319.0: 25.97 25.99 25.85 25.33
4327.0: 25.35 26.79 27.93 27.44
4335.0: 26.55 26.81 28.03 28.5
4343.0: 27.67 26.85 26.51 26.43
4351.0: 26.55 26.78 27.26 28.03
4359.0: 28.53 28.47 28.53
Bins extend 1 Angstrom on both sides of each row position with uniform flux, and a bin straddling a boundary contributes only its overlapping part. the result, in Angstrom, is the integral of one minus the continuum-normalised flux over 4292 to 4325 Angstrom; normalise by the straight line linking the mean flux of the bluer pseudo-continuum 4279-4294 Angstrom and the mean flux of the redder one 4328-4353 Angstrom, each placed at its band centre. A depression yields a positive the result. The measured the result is 2.0 Angstrom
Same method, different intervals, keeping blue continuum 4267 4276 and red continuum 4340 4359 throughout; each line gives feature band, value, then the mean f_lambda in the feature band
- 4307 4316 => 0.9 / 23.7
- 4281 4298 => 0.8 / 24.5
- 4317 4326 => 0.2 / 25.8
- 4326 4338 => 0.0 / 26.8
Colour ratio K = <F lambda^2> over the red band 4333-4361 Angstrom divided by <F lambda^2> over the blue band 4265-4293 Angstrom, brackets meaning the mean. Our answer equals 1.11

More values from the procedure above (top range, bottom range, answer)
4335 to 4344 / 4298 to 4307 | 1.28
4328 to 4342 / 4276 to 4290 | 1.11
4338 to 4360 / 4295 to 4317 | 1.20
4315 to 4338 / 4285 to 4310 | 1.15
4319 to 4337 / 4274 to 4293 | 1.07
